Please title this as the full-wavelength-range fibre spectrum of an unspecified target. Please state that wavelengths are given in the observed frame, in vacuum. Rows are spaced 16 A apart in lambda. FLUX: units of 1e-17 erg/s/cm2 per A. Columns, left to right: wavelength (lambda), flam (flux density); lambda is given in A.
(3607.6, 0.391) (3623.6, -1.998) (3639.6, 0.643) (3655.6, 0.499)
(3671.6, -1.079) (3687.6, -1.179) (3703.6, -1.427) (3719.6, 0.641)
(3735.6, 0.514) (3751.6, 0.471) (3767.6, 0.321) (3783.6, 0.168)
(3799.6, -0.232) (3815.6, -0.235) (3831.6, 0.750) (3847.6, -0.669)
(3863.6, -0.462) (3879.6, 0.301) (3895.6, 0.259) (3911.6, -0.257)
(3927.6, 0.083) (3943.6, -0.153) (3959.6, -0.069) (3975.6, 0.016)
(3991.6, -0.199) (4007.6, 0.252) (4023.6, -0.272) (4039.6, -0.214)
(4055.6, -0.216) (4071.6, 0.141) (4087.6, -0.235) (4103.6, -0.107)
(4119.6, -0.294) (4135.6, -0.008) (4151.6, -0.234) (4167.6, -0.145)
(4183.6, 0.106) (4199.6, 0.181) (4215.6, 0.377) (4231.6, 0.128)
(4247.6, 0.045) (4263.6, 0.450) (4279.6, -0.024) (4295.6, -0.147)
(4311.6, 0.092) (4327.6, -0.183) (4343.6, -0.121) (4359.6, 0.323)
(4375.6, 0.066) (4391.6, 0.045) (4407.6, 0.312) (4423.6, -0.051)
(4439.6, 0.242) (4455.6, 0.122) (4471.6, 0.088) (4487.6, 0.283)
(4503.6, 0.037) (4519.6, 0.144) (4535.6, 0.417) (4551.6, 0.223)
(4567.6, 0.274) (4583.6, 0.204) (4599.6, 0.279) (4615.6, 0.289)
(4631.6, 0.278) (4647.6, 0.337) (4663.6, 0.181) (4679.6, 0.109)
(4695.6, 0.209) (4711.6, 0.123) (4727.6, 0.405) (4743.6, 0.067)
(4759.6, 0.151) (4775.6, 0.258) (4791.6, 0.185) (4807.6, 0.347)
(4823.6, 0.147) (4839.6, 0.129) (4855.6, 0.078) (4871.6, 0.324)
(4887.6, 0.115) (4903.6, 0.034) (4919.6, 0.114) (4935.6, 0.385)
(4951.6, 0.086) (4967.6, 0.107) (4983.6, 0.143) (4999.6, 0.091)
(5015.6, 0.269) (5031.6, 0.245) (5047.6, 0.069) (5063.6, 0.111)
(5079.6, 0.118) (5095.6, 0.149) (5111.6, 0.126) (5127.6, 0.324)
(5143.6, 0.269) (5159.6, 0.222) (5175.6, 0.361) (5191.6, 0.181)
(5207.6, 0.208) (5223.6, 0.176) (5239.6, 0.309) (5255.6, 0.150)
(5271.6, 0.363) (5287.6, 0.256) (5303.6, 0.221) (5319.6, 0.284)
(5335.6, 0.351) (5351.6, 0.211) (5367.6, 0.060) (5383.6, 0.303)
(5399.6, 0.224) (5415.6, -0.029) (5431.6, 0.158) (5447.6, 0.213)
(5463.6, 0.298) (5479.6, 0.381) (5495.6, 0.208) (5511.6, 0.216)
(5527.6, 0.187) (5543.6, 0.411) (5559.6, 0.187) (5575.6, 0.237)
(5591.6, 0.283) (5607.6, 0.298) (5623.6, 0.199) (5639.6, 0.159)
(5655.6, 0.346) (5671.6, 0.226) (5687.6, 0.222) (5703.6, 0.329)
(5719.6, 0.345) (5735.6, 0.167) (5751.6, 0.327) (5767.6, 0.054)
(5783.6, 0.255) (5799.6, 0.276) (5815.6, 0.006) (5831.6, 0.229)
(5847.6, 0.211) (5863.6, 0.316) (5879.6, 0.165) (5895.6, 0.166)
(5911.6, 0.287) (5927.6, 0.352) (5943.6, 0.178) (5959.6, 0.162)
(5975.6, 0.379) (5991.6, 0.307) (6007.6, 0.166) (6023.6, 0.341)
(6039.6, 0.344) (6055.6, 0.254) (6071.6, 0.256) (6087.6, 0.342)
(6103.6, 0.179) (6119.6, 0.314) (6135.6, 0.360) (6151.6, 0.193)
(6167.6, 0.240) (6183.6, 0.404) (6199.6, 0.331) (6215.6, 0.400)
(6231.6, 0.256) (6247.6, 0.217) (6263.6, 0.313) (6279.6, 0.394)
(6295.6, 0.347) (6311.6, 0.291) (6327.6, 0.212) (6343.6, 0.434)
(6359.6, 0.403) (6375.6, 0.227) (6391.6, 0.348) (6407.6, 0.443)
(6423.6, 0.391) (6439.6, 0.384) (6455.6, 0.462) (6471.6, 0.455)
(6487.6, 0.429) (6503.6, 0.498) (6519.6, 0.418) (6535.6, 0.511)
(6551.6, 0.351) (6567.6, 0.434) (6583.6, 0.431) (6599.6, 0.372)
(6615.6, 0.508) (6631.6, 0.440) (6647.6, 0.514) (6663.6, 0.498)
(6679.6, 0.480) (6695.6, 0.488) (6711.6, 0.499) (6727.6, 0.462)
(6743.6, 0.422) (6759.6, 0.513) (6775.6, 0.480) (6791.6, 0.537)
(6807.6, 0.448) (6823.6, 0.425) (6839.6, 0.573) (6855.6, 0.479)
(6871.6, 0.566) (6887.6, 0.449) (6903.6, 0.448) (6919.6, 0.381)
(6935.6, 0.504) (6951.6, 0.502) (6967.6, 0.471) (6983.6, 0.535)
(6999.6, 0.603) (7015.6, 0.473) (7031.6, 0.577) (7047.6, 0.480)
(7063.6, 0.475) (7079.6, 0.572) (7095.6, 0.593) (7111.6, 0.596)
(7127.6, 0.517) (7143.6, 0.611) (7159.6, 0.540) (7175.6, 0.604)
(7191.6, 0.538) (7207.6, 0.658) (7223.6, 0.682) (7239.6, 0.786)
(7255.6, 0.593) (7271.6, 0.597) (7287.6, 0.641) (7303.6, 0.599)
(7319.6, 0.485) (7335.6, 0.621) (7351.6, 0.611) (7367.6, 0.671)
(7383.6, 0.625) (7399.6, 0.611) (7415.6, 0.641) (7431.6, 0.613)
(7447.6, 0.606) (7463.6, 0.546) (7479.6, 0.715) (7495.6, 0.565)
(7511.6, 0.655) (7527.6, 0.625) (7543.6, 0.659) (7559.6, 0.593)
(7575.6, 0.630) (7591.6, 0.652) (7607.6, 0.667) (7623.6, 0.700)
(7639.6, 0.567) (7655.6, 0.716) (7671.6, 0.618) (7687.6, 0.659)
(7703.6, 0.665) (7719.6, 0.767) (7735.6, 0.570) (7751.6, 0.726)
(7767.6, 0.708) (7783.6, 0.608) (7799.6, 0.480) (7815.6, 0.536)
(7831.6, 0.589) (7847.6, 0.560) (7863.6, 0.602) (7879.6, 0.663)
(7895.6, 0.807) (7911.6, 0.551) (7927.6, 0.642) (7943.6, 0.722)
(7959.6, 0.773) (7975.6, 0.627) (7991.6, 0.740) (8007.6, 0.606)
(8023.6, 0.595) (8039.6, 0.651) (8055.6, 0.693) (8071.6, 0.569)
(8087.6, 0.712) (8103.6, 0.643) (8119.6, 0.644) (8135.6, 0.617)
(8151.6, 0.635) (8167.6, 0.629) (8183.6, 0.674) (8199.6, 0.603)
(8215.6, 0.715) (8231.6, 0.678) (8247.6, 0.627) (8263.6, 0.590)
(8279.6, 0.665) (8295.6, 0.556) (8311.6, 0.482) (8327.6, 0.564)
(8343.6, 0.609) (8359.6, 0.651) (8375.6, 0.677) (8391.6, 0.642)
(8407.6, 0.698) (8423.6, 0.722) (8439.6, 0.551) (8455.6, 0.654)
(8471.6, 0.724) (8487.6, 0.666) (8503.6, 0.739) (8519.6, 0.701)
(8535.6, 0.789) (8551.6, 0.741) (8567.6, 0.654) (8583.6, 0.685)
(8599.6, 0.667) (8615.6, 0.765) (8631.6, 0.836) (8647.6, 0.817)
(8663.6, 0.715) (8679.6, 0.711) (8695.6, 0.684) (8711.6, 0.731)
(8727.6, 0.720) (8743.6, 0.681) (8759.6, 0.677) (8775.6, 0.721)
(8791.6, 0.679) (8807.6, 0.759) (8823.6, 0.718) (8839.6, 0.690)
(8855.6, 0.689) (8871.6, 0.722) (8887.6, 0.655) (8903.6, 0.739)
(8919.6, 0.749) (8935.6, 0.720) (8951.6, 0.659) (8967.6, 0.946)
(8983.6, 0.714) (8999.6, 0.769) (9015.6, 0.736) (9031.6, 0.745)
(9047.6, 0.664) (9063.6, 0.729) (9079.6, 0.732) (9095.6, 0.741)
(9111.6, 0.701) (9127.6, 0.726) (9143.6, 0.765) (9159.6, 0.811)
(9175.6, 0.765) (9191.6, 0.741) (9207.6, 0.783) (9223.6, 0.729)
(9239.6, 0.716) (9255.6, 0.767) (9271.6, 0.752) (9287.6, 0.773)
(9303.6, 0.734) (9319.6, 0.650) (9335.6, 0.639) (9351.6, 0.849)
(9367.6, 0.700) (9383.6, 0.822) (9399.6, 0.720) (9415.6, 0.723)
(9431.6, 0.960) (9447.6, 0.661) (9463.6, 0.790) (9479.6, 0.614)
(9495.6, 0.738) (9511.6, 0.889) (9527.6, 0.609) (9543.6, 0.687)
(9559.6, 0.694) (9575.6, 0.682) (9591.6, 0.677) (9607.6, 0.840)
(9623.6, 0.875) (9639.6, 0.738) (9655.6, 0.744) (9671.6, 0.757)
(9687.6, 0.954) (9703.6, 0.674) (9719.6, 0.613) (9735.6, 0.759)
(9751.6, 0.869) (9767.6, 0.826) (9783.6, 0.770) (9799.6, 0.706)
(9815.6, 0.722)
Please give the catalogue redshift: 0.61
